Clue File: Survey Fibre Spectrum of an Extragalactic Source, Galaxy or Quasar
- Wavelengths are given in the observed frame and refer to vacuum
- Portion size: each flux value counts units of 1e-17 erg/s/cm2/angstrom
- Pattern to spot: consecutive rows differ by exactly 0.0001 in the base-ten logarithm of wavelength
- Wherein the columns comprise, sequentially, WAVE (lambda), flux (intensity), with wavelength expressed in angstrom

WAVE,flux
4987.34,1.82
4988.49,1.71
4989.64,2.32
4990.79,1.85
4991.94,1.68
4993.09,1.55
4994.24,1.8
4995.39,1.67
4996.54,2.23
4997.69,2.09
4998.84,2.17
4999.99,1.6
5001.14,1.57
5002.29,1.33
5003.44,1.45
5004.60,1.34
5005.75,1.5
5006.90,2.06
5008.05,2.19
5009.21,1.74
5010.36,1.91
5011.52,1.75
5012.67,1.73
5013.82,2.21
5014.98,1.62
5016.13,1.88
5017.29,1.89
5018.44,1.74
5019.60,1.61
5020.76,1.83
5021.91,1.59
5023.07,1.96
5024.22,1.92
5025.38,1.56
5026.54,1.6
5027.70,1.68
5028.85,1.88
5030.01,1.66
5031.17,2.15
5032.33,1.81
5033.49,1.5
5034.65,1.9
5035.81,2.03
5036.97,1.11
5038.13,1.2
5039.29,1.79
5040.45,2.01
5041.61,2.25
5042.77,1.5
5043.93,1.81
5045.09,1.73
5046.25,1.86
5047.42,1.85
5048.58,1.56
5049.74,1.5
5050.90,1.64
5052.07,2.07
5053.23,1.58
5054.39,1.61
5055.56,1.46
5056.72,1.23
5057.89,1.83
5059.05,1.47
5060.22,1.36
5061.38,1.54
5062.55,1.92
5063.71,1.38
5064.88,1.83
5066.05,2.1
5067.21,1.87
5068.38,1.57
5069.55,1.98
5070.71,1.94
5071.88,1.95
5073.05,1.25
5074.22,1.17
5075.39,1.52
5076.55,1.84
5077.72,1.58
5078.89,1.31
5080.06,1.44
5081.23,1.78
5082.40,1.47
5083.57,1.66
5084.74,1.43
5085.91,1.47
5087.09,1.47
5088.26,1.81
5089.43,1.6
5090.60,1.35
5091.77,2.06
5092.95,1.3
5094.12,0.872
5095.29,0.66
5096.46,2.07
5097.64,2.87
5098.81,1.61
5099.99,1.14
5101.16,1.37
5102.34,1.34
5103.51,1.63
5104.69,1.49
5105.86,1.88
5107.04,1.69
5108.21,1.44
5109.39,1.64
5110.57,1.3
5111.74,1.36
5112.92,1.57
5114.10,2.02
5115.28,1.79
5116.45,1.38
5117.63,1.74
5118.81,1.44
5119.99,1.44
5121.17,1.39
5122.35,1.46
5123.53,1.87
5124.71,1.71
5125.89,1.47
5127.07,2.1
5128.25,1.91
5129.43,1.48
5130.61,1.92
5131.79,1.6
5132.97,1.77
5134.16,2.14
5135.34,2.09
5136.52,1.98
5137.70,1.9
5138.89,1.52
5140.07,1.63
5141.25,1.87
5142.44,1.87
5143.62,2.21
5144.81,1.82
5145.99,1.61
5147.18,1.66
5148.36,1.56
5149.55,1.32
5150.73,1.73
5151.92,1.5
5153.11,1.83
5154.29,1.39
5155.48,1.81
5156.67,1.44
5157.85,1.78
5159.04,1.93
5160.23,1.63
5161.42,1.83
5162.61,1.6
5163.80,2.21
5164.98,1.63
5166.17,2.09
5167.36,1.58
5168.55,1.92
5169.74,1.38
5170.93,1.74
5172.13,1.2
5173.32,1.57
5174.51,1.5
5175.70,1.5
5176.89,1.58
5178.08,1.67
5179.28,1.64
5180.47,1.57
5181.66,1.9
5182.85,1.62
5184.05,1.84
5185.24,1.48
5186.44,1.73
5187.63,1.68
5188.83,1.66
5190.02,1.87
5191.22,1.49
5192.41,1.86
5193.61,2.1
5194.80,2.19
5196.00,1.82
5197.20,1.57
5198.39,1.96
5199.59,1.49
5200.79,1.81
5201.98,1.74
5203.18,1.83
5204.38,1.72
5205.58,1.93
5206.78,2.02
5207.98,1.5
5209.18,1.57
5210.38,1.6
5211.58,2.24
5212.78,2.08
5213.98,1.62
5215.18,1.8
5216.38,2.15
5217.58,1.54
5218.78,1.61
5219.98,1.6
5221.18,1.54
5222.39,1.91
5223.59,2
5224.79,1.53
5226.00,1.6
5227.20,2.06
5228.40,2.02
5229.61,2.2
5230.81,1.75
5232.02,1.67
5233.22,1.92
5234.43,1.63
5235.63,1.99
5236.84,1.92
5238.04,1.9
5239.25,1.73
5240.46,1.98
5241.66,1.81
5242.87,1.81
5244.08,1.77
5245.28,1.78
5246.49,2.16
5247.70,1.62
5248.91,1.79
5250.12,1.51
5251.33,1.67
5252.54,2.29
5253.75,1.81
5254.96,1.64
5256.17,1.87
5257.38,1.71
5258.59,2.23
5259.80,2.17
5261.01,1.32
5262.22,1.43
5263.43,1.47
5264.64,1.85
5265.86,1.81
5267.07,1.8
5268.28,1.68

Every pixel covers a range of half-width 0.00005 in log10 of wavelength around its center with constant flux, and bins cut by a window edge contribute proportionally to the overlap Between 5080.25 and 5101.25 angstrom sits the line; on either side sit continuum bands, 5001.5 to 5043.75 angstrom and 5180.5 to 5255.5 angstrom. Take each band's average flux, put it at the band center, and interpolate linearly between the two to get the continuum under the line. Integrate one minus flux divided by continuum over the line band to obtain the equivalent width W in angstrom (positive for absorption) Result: 2.5 angstrom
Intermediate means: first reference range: 1.75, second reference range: 1.8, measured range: 1.56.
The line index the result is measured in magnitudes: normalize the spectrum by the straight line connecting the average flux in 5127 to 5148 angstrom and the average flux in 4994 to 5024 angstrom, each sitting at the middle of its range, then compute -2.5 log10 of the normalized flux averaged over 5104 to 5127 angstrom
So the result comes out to 0.14 mag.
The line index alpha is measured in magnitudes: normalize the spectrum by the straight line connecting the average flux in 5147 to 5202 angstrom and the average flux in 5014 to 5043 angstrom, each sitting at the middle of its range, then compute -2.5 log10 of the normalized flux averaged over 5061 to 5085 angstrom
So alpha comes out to 0.06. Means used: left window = 1.76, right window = 1.69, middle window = 1.65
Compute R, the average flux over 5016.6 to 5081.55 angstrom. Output 1.69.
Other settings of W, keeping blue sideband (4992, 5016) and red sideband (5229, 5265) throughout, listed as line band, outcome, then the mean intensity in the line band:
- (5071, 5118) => 6.0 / 1.56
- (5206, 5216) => 0.0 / 1.81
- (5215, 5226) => 0.5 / 1.73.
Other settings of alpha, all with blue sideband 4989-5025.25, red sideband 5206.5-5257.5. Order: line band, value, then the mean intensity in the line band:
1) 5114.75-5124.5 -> 0.15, 1.57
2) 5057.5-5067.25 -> 0.07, 1.69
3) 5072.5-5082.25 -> 0.21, 1.49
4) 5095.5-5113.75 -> 0.12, 1.61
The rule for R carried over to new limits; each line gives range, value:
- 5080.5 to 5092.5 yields 1.6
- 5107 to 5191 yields 1.69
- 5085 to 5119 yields 1.56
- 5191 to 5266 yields 1.81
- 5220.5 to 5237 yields 1.83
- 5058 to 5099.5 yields 1.62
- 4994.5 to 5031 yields 1.78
